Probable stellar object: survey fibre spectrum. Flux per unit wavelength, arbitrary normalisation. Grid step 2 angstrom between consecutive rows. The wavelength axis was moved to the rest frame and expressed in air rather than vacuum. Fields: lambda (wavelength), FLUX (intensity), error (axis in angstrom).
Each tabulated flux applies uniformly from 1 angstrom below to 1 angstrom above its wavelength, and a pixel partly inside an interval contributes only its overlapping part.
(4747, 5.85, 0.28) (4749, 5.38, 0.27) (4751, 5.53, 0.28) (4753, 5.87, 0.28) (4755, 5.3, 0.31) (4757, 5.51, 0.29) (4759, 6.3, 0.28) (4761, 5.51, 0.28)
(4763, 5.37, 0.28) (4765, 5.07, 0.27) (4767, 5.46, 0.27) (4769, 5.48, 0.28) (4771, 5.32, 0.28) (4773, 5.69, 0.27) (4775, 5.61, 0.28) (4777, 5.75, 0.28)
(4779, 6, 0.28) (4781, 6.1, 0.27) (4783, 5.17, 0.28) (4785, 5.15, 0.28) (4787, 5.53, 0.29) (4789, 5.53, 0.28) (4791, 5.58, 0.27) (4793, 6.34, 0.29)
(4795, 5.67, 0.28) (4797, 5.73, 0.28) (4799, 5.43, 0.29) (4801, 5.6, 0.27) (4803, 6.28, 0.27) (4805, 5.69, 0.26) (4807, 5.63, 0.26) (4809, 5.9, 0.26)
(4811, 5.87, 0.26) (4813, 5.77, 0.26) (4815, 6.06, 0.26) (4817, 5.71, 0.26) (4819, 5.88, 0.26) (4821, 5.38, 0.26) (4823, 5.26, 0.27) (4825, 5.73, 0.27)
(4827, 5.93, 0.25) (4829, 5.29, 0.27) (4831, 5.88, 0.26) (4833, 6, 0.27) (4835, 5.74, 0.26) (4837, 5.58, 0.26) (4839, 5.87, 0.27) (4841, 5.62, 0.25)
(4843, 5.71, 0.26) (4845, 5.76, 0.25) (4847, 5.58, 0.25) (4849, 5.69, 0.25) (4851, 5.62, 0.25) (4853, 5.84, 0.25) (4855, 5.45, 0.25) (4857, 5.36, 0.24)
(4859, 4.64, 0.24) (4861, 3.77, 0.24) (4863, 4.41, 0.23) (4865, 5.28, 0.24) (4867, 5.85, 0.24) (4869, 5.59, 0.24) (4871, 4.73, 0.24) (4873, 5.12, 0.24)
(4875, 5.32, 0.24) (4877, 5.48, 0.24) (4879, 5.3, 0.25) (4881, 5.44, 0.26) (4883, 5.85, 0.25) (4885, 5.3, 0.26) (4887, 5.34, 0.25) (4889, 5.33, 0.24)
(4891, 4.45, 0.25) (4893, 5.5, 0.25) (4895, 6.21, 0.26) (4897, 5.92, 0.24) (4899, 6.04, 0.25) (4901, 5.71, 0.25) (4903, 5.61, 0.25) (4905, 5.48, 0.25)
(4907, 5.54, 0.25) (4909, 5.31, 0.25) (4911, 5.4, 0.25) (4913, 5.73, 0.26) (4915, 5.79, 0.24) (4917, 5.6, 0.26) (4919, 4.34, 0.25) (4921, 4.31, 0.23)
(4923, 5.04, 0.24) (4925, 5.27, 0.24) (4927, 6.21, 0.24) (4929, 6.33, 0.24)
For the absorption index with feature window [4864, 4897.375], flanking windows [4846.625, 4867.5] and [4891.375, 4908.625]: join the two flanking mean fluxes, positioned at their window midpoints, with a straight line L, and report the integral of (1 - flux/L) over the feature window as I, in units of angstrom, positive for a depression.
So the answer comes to 0.40 angstrom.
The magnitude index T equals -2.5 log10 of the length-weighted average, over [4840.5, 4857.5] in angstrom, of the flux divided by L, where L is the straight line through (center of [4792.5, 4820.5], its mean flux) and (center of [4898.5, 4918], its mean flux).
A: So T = 0.02 mag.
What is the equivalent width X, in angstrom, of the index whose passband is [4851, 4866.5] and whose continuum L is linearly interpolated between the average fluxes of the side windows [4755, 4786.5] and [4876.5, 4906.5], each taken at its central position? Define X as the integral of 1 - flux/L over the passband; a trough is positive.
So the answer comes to 1.4 angstrom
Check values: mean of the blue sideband 5.56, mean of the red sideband 5.53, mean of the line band 5.04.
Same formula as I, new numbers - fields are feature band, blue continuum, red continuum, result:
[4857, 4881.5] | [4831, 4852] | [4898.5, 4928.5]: 2.3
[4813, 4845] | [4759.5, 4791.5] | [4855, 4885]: -2.3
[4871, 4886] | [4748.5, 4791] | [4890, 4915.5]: 0.6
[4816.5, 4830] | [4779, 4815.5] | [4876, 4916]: 0.2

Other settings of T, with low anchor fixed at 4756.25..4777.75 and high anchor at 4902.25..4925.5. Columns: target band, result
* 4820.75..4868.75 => -0.013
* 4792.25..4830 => -0.053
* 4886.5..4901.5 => -0.049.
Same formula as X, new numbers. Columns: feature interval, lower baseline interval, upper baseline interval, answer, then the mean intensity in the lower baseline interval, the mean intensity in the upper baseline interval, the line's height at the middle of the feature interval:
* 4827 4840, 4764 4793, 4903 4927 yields -0.7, 5.56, 5.31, 5.46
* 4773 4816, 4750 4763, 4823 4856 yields -0.5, 5.65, 5.69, 5.67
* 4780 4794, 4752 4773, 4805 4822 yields 0.0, 5.53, 5.77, 5.64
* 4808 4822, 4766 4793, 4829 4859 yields -0.4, 5.6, 5.64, 5.62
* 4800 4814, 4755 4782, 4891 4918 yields -0.5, 5.62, 5.63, 5.62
